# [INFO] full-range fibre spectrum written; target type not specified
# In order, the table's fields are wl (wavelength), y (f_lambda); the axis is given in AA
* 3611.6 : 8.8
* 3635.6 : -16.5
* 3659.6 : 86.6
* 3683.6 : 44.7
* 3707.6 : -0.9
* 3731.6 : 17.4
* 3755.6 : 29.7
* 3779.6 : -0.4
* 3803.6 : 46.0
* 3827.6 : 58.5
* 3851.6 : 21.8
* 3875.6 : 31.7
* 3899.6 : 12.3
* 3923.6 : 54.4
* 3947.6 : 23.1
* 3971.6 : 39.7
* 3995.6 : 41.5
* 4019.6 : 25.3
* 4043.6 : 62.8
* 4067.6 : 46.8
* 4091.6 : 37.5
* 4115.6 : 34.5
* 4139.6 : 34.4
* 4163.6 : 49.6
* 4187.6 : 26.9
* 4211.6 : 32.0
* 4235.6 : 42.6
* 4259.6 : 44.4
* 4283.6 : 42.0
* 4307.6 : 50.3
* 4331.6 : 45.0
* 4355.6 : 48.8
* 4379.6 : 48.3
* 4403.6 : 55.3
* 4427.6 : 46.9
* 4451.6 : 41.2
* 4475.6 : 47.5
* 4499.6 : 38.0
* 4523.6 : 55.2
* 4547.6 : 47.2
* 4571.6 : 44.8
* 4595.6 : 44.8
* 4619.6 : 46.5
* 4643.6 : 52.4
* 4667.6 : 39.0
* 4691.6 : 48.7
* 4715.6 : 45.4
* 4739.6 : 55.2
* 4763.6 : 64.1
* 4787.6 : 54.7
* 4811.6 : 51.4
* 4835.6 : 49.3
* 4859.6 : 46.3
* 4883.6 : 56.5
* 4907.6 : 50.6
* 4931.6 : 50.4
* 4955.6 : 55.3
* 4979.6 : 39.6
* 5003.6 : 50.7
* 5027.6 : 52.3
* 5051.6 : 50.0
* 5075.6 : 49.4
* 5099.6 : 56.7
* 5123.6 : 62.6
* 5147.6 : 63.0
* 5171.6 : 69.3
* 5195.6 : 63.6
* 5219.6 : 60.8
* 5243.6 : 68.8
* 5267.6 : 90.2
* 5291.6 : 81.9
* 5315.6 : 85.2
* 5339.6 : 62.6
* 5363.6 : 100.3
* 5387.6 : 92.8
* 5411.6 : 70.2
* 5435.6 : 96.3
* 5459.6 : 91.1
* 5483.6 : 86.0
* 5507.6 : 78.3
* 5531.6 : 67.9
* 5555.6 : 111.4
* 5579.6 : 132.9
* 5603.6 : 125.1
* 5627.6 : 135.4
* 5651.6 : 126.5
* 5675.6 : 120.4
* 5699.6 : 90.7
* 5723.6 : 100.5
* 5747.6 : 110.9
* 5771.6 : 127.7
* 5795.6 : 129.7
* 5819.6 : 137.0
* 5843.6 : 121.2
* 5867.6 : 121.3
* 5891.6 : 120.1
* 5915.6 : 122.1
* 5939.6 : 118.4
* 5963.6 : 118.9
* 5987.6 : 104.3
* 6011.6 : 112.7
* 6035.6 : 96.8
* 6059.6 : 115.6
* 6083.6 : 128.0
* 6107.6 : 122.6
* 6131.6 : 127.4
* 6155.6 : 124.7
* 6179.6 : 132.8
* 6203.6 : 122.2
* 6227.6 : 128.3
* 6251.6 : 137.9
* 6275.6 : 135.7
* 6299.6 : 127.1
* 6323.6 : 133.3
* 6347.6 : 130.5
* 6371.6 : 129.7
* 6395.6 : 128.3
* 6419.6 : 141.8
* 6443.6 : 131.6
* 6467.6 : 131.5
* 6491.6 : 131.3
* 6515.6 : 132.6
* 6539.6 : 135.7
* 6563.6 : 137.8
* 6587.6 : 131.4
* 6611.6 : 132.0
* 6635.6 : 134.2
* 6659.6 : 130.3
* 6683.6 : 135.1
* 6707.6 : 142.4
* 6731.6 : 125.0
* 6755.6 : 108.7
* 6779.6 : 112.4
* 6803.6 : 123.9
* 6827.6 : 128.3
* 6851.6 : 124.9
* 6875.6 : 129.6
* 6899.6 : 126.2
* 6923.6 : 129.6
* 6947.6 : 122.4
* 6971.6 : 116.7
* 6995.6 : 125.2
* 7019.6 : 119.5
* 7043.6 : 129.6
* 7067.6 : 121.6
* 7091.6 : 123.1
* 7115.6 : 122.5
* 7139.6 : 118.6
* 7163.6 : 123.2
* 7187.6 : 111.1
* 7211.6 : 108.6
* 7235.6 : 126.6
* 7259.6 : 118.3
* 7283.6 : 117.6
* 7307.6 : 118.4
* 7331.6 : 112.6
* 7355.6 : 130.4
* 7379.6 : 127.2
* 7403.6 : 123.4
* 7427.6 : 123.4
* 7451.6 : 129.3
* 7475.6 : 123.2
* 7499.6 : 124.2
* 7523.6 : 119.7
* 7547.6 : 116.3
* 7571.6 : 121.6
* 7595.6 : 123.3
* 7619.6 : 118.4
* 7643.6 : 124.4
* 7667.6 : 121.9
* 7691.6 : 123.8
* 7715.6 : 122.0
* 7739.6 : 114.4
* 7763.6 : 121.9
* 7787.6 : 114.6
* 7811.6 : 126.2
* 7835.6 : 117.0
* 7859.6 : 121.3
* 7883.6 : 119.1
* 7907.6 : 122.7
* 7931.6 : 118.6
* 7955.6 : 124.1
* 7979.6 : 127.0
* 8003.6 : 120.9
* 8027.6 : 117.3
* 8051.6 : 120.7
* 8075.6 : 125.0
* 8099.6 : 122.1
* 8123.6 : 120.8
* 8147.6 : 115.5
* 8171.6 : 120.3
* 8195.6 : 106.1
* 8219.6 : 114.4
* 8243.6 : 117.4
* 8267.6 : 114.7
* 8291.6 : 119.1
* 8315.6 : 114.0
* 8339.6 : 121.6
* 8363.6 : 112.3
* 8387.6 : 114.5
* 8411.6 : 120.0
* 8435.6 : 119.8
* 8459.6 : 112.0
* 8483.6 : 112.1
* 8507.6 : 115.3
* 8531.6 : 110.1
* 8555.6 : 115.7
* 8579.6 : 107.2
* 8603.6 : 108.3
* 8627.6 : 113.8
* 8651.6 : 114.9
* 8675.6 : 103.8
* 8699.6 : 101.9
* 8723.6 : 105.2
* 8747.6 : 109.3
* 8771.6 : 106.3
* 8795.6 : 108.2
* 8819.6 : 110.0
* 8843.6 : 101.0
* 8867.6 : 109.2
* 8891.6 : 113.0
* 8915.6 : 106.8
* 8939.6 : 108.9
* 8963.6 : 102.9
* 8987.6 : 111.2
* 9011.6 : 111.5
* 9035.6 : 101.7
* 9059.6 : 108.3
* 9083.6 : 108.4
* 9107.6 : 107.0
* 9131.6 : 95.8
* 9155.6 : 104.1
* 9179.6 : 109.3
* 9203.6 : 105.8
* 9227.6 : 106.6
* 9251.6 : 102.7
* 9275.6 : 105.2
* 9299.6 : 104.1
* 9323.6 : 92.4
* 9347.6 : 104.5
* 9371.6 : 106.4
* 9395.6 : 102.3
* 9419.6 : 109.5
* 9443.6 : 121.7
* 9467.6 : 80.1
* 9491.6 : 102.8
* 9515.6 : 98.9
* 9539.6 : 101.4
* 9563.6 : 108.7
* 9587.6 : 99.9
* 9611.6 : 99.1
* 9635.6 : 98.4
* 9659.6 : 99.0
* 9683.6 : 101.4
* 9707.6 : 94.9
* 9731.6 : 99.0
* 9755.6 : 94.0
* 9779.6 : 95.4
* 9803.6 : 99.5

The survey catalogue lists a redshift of 0.391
